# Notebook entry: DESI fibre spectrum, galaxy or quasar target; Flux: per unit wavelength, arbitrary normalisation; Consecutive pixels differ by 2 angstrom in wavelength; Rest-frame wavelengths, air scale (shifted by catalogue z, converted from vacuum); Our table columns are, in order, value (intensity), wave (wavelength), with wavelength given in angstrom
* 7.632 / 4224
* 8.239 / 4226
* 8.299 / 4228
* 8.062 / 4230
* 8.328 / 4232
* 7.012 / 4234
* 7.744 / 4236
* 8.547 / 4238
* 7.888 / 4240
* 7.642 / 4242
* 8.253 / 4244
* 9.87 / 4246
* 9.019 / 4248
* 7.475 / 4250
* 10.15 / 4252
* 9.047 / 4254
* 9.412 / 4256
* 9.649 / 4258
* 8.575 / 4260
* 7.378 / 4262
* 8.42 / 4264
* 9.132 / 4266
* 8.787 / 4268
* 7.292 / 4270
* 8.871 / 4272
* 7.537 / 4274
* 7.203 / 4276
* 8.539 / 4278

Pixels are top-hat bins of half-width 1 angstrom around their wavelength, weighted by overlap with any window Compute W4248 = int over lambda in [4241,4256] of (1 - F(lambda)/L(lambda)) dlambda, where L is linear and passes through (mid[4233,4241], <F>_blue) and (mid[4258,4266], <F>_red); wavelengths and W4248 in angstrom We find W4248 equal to -1.34 angstrom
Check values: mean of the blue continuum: 7.8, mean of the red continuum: 8.44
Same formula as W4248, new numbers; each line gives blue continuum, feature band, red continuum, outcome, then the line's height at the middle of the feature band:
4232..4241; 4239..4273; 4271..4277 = -3.4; 7.86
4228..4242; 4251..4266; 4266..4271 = -1.5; 8.16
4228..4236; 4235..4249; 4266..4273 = -0.7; 8.01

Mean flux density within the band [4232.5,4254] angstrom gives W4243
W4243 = 8.39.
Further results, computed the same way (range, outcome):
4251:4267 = 8.97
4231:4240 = 7.91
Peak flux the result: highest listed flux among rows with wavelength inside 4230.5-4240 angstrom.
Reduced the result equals 8.547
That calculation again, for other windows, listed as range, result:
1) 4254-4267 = 9.649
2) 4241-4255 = 10.15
